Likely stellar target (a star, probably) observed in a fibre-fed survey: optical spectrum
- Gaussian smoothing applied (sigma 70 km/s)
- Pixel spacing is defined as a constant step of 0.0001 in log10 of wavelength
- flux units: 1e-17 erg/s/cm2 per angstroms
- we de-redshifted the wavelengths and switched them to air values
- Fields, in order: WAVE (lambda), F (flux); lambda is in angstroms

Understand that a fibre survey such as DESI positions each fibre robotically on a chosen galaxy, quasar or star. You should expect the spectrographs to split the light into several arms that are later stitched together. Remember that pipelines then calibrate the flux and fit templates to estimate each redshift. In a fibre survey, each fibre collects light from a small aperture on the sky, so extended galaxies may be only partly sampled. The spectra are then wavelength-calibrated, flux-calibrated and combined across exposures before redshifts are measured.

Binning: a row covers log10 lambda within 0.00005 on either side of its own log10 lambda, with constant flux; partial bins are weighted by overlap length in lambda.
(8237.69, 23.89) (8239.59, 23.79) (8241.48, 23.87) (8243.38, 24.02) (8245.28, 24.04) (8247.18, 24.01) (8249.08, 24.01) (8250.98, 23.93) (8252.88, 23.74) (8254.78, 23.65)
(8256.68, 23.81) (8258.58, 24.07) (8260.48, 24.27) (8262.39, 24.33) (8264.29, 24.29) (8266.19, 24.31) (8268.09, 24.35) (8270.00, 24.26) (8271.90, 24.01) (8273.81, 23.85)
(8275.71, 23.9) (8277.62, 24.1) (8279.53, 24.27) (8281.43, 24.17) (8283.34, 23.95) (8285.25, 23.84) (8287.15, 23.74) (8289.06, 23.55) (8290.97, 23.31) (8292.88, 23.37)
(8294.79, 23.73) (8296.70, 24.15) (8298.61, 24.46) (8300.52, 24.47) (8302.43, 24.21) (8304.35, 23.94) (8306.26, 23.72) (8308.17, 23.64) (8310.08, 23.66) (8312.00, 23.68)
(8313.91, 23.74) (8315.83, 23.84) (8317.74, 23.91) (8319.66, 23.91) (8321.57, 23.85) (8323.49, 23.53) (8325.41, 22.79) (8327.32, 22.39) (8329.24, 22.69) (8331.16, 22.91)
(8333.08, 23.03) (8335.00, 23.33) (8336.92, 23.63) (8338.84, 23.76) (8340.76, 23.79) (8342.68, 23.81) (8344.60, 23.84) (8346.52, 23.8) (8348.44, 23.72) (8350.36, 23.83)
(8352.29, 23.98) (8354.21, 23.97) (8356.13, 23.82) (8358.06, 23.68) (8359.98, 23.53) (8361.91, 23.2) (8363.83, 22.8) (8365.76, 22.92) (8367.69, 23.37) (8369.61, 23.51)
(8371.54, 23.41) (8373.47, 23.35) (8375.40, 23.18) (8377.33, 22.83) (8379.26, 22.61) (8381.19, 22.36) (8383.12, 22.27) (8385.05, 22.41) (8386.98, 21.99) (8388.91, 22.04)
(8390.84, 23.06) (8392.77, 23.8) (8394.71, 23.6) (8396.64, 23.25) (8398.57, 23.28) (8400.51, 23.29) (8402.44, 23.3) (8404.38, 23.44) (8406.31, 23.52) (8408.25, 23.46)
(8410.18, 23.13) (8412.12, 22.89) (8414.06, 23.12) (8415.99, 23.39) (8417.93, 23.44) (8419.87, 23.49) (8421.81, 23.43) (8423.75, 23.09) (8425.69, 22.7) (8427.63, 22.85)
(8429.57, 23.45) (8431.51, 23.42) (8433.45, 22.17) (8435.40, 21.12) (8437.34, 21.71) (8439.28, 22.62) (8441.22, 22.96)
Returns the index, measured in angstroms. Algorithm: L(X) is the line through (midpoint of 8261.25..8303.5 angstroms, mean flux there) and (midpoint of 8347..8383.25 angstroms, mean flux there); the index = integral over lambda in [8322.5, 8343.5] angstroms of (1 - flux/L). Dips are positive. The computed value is 0.3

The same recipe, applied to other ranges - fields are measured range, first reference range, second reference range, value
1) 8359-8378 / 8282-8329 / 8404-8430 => 0.2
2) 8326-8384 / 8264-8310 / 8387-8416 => 0.5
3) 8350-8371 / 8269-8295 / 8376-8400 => -0.4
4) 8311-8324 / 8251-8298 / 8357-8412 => -0.1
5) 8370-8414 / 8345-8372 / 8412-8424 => 0.7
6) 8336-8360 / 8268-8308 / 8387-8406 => -0.3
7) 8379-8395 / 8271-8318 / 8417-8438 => 0.3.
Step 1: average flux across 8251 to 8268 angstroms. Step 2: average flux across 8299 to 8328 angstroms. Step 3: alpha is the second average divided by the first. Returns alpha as 0.98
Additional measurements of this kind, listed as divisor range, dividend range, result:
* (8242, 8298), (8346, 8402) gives 0.97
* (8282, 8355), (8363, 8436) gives 0.97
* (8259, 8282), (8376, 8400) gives 0.94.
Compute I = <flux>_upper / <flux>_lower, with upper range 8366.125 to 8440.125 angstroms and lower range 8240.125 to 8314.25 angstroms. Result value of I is 1.0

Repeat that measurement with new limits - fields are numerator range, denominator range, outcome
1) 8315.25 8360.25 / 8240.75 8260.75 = 0.98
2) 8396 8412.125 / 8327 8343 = 1.00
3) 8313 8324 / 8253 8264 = 0.99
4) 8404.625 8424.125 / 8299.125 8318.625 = 0.98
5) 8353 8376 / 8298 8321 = 0.98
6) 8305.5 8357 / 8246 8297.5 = 0.98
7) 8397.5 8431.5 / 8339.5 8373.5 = 0.99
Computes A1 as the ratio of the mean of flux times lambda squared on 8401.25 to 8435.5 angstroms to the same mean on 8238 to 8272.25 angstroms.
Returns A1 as 1.0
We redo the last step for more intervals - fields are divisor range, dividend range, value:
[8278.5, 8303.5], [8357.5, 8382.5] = 0.98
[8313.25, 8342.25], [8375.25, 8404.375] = 0.99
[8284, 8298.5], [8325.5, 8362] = 1.00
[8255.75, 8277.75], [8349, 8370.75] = 1.00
